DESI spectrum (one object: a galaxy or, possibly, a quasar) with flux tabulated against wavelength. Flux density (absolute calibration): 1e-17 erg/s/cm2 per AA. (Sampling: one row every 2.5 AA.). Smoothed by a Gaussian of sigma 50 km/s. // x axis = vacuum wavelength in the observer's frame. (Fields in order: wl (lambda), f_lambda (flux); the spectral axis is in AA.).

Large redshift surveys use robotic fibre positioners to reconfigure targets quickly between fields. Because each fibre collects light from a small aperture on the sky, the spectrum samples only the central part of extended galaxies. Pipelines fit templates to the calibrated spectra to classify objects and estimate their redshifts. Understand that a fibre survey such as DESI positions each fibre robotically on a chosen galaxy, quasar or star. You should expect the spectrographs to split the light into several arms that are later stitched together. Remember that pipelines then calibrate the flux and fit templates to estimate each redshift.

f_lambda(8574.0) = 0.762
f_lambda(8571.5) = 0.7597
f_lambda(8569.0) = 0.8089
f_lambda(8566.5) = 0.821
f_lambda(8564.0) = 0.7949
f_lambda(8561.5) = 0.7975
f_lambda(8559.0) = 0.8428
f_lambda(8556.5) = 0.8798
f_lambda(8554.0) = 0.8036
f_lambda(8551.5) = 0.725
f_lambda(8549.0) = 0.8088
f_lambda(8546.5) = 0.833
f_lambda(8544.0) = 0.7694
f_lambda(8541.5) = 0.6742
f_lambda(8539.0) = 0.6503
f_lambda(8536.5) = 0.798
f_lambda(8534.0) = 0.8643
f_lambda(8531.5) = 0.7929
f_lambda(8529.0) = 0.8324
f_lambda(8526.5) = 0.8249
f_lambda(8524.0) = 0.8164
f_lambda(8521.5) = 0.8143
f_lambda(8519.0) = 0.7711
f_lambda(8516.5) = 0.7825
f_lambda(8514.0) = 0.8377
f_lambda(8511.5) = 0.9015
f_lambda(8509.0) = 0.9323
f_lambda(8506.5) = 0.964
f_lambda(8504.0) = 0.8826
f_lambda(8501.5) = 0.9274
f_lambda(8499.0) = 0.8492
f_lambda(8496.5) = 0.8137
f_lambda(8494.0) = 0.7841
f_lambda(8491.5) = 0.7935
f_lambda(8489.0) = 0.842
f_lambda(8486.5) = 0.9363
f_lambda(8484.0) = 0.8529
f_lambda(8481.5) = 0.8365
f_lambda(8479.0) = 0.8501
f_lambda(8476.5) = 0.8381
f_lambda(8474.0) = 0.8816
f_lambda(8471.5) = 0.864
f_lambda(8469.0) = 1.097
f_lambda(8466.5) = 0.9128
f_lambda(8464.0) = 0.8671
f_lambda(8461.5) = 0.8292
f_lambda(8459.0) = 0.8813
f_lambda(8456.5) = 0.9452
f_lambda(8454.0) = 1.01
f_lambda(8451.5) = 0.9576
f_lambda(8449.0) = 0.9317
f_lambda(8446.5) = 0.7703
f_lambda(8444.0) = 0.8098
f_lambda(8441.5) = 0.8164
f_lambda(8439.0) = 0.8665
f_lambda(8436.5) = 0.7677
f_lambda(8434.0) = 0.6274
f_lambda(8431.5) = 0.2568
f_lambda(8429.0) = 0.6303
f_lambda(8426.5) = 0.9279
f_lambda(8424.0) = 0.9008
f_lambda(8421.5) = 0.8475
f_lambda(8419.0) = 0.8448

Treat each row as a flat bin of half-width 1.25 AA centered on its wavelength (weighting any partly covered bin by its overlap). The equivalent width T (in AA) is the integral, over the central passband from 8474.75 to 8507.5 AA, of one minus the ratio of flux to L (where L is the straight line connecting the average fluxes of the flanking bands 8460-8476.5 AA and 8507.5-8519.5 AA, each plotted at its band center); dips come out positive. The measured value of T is 0.7 AA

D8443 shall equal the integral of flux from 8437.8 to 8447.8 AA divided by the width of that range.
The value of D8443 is 0.816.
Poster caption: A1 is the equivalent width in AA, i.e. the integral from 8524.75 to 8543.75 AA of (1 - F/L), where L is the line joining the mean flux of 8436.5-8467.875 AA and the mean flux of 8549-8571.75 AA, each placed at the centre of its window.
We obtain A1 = 1.1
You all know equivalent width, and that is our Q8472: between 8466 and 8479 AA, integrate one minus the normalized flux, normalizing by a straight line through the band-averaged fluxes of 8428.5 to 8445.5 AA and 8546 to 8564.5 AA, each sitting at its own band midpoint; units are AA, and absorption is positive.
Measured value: -3.41 AA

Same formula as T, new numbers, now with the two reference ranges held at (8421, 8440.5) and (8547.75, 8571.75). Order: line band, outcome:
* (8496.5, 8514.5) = -2.9 AA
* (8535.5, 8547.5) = 0.8 AA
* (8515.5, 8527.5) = -0.3 AA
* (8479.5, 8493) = -1.6 AA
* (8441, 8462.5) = -4.3 AA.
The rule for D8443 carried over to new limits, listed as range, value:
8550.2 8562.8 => 0.81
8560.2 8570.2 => 0.806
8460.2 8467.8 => 0.871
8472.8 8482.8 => 0.851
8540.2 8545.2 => 0.721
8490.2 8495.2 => 0.789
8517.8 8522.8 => 0.793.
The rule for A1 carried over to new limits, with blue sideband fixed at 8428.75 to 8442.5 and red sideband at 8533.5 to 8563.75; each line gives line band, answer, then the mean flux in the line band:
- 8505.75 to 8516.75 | -2.1 AA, 0.889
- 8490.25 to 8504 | -2.1 AA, 0.838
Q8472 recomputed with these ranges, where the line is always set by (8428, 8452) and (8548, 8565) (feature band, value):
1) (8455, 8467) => -2.20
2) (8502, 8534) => -2.63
